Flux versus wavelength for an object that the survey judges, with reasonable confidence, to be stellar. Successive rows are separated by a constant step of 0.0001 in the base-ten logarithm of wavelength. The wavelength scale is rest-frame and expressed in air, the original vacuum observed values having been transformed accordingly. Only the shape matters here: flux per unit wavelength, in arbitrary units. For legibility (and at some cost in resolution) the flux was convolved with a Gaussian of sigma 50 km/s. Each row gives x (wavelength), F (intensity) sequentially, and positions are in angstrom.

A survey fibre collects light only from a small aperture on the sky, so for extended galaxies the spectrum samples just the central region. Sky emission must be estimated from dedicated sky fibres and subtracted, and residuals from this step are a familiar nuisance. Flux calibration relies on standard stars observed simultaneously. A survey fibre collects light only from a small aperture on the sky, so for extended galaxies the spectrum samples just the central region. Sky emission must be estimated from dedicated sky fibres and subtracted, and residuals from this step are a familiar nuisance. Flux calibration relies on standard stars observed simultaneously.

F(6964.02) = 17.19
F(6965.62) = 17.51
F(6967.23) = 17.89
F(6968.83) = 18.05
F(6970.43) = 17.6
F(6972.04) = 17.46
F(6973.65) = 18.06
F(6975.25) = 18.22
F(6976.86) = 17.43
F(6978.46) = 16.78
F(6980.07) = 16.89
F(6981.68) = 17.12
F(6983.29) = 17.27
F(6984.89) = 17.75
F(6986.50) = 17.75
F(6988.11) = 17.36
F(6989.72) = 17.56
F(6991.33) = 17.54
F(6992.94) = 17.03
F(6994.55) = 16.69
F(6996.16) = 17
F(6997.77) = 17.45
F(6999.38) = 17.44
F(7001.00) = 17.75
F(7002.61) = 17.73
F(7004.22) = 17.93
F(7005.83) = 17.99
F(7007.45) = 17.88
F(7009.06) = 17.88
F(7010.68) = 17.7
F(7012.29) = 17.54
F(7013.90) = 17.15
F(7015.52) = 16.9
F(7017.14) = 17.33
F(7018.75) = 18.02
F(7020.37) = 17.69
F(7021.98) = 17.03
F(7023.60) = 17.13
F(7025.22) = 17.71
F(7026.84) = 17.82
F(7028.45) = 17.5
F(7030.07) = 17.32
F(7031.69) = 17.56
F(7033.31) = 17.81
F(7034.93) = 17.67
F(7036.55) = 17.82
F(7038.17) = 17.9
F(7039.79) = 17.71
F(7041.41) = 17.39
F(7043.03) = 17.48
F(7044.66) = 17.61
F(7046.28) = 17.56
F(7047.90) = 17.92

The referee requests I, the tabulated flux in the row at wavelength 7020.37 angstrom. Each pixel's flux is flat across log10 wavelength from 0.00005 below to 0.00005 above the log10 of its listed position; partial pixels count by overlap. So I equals 17.69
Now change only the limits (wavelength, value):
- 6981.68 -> 17.12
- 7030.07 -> 17.32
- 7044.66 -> 17.61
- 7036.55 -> 17.82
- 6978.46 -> 16.78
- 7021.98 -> 17.03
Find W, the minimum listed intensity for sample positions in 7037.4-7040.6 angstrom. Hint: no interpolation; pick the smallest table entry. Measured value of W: 17.71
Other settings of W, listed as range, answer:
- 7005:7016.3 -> 16.9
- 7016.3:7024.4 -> 17.03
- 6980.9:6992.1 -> 17.12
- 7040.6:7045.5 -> 17.39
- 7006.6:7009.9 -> 17.88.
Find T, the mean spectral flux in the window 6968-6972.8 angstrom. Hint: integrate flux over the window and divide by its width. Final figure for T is 17.7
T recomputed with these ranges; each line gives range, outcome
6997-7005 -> 17.7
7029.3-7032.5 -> 17.4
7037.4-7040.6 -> 17.8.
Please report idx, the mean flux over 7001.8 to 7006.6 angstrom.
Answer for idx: 17.9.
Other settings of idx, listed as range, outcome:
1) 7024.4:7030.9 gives 17.6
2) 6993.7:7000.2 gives 17.1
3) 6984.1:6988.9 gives 17.6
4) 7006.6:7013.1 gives 17.8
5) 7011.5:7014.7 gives 17.4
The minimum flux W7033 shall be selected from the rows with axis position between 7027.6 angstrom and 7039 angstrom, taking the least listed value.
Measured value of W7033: 17.32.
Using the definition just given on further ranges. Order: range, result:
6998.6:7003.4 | 17.44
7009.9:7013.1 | 17.54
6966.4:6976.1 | 17.46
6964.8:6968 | 17.51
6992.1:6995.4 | 16.69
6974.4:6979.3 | 16.78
